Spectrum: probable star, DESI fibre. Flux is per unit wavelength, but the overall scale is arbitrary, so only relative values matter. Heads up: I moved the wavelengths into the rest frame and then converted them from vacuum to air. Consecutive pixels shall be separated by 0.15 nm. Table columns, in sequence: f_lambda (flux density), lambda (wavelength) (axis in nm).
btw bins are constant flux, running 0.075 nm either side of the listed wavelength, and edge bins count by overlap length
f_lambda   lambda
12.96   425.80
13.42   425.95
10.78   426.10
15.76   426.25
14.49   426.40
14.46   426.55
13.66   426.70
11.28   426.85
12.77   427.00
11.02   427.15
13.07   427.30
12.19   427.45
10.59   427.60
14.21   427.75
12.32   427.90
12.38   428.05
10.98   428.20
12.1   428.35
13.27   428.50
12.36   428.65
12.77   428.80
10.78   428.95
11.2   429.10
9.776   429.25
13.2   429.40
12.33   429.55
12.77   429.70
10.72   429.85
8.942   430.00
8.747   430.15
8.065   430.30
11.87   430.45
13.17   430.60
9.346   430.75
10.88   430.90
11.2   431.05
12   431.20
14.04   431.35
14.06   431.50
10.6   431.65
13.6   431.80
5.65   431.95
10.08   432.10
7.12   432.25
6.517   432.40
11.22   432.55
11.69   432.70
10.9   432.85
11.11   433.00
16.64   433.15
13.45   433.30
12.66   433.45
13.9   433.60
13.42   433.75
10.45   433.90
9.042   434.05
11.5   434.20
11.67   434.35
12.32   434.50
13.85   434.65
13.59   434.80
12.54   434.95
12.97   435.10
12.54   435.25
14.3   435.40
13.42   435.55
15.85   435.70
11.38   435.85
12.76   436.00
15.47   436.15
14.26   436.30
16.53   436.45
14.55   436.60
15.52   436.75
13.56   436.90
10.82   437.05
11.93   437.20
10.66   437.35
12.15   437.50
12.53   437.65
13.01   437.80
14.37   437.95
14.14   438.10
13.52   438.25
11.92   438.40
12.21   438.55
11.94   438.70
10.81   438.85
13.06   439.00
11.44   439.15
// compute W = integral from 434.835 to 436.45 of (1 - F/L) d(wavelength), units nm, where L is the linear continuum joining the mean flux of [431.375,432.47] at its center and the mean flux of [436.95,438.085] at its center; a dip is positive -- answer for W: -0.30 nm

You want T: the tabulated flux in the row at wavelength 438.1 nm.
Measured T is 14.14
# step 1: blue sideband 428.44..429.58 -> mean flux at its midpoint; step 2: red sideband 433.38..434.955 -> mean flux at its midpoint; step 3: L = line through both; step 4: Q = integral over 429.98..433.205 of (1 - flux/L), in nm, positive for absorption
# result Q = 0.35 nm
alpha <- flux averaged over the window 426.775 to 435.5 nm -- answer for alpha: 11.7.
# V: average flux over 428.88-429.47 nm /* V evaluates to 11.2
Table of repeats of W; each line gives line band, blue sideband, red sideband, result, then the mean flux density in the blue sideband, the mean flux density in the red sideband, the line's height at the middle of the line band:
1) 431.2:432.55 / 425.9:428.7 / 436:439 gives 0.26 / 12.7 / 13.1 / 12.9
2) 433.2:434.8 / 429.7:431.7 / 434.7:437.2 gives 0.05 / 11.1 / 13.7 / 12.7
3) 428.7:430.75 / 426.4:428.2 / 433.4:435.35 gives 0.24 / 12.6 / 12.4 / 12.5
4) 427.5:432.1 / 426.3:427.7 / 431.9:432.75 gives -0.39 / 12.7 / 8.72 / 10.6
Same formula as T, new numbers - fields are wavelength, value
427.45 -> 12.19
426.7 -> 13.66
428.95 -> 10.78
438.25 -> 13.52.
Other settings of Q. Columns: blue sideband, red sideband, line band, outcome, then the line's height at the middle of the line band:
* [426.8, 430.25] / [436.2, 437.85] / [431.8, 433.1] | 0.29 nm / 12.4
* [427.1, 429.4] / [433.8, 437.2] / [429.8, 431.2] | 0.22 nm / 12.3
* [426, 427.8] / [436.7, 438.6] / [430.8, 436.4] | 0.29 nm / 12.8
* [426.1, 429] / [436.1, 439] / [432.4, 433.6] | 0.06 nm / 12.9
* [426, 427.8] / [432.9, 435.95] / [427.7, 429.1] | 0.06 nm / 12.8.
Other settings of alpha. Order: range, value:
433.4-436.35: 12.9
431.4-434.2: 11.3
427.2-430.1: 11.9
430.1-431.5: 11.2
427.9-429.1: 12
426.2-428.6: 12.7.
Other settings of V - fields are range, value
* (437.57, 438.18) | 13.5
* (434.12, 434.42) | 11.5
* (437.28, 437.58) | 11.4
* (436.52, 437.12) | 13.7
